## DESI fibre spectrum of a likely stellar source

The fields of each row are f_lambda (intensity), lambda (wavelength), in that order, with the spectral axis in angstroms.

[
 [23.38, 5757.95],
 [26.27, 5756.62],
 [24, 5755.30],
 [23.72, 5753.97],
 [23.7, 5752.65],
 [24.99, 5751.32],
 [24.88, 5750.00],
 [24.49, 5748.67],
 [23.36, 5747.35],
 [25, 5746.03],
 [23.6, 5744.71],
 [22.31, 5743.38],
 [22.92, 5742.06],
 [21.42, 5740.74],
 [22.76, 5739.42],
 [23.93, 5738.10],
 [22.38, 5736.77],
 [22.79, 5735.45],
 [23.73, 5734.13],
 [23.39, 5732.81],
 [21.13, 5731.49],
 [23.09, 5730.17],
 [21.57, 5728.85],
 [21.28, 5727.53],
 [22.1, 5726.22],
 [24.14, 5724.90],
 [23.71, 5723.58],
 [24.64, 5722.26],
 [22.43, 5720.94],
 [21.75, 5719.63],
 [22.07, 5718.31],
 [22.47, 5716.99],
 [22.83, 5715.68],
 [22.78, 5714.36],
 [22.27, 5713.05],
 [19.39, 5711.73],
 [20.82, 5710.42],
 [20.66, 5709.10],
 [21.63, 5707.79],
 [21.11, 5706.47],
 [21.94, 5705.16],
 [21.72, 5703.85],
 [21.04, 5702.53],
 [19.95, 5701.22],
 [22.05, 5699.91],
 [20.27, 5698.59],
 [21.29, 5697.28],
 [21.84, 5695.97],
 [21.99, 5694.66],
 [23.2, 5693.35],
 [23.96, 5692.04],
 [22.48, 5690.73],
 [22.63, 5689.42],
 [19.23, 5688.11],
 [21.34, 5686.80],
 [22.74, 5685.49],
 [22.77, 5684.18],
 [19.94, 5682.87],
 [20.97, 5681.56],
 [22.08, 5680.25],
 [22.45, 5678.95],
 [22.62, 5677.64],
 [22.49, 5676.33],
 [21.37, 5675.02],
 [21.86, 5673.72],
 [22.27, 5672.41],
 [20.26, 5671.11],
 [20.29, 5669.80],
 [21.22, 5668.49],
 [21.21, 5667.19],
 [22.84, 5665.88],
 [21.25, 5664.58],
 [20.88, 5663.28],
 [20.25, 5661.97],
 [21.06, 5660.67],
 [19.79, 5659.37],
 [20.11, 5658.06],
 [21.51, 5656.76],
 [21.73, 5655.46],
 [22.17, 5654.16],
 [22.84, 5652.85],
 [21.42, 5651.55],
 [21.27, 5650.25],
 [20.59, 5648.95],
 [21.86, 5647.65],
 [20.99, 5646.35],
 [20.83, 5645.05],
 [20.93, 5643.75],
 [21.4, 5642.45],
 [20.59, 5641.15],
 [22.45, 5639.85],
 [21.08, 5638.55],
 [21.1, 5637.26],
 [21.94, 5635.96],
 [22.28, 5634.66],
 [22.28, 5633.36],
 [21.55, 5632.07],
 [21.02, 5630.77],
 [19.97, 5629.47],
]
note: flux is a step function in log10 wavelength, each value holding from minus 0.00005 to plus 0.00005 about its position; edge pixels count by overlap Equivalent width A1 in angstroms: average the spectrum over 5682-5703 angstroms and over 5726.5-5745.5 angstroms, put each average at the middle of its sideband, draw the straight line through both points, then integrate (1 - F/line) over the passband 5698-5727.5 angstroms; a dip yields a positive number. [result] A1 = 0.3 angstroms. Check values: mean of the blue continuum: 21.7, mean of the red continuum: 22.6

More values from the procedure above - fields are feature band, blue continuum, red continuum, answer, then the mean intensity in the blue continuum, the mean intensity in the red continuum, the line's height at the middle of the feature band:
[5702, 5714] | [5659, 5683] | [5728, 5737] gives 0.47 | 21.4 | 22.6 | 22.1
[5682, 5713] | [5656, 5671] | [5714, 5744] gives 0.48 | 20.9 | 22.7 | 21.8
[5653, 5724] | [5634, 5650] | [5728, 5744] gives 0.96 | 21.3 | 22.6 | 22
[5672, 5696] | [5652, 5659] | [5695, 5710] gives -0.73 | 21.6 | 21.2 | 21.4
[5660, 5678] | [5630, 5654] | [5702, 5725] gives 0.23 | 21.5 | 22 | 21.7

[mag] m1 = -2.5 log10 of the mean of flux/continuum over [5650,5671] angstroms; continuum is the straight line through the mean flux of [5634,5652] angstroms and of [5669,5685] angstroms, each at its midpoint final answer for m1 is 0.01 mag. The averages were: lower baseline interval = 21.3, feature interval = 21.2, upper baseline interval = 21.6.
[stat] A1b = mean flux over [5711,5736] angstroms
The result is 22.5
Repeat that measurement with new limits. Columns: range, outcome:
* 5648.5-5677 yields 21.3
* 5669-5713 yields 21.5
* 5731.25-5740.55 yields 22.9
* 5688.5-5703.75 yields 21.8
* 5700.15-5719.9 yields 21.5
